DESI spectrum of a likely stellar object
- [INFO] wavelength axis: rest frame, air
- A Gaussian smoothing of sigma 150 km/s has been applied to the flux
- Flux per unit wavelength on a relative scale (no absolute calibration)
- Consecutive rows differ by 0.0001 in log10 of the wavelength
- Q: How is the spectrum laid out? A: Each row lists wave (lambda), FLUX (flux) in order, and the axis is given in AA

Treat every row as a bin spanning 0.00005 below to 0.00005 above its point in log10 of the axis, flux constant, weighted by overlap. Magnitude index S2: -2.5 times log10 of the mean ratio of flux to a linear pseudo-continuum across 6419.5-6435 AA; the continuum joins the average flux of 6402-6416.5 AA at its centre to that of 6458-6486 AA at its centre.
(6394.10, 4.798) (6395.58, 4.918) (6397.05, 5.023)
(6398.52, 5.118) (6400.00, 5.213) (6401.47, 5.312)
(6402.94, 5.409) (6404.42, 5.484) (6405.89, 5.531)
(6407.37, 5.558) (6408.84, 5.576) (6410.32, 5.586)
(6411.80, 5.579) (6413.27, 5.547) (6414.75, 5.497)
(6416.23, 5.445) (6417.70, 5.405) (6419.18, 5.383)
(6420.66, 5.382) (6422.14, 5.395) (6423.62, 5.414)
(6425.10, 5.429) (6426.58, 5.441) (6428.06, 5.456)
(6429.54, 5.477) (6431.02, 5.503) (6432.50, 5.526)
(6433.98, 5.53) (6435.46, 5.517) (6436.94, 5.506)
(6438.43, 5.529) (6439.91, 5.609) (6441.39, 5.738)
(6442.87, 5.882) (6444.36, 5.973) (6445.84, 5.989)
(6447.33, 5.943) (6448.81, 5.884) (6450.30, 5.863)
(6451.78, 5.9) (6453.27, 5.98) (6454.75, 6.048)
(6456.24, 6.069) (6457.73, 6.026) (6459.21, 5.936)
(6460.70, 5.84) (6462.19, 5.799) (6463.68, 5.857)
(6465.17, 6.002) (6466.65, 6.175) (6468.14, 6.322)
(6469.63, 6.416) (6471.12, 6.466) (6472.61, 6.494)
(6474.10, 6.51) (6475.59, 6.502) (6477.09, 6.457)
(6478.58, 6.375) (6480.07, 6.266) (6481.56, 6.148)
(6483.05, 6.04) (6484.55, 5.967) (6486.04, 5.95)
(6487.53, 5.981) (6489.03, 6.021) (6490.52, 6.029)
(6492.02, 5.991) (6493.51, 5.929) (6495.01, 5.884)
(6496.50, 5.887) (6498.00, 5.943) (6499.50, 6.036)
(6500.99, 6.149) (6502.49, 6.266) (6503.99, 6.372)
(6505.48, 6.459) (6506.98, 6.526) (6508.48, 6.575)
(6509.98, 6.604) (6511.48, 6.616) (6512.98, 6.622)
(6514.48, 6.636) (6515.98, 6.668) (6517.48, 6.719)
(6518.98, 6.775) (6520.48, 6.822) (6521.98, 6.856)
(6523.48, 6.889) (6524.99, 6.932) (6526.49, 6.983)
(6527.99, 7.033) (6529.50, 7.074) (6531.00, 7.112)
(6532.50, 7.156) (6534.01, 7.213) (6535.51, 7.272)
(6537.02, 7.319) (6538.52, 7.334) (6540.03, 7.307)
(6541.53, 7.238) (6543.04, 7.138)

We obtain 0.05 mag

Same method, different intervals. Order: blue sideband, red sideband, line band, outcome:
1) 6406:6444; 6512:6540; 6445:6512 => 0.02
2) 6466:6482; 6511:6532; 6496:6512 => 0.06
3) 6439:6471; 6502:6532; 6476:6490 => 0.03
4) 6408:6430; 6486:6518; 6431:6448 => -0.01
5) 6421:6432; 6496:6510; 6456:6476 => -0.05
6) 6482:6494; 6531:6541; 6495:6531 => 0.01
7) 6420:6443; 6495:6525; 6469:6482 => -0.06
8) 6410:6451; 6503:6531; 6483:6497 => 0.07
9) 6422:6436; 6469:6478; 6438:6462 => 0.01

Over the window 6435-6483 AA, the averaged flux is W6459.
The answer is 6.04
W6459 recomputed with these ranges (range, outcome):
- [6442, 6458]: 5.95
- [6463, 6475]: 6.29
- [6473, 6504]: 6.13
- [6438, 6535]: 6.29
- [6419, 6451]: 5.61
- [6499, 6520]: 6.51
